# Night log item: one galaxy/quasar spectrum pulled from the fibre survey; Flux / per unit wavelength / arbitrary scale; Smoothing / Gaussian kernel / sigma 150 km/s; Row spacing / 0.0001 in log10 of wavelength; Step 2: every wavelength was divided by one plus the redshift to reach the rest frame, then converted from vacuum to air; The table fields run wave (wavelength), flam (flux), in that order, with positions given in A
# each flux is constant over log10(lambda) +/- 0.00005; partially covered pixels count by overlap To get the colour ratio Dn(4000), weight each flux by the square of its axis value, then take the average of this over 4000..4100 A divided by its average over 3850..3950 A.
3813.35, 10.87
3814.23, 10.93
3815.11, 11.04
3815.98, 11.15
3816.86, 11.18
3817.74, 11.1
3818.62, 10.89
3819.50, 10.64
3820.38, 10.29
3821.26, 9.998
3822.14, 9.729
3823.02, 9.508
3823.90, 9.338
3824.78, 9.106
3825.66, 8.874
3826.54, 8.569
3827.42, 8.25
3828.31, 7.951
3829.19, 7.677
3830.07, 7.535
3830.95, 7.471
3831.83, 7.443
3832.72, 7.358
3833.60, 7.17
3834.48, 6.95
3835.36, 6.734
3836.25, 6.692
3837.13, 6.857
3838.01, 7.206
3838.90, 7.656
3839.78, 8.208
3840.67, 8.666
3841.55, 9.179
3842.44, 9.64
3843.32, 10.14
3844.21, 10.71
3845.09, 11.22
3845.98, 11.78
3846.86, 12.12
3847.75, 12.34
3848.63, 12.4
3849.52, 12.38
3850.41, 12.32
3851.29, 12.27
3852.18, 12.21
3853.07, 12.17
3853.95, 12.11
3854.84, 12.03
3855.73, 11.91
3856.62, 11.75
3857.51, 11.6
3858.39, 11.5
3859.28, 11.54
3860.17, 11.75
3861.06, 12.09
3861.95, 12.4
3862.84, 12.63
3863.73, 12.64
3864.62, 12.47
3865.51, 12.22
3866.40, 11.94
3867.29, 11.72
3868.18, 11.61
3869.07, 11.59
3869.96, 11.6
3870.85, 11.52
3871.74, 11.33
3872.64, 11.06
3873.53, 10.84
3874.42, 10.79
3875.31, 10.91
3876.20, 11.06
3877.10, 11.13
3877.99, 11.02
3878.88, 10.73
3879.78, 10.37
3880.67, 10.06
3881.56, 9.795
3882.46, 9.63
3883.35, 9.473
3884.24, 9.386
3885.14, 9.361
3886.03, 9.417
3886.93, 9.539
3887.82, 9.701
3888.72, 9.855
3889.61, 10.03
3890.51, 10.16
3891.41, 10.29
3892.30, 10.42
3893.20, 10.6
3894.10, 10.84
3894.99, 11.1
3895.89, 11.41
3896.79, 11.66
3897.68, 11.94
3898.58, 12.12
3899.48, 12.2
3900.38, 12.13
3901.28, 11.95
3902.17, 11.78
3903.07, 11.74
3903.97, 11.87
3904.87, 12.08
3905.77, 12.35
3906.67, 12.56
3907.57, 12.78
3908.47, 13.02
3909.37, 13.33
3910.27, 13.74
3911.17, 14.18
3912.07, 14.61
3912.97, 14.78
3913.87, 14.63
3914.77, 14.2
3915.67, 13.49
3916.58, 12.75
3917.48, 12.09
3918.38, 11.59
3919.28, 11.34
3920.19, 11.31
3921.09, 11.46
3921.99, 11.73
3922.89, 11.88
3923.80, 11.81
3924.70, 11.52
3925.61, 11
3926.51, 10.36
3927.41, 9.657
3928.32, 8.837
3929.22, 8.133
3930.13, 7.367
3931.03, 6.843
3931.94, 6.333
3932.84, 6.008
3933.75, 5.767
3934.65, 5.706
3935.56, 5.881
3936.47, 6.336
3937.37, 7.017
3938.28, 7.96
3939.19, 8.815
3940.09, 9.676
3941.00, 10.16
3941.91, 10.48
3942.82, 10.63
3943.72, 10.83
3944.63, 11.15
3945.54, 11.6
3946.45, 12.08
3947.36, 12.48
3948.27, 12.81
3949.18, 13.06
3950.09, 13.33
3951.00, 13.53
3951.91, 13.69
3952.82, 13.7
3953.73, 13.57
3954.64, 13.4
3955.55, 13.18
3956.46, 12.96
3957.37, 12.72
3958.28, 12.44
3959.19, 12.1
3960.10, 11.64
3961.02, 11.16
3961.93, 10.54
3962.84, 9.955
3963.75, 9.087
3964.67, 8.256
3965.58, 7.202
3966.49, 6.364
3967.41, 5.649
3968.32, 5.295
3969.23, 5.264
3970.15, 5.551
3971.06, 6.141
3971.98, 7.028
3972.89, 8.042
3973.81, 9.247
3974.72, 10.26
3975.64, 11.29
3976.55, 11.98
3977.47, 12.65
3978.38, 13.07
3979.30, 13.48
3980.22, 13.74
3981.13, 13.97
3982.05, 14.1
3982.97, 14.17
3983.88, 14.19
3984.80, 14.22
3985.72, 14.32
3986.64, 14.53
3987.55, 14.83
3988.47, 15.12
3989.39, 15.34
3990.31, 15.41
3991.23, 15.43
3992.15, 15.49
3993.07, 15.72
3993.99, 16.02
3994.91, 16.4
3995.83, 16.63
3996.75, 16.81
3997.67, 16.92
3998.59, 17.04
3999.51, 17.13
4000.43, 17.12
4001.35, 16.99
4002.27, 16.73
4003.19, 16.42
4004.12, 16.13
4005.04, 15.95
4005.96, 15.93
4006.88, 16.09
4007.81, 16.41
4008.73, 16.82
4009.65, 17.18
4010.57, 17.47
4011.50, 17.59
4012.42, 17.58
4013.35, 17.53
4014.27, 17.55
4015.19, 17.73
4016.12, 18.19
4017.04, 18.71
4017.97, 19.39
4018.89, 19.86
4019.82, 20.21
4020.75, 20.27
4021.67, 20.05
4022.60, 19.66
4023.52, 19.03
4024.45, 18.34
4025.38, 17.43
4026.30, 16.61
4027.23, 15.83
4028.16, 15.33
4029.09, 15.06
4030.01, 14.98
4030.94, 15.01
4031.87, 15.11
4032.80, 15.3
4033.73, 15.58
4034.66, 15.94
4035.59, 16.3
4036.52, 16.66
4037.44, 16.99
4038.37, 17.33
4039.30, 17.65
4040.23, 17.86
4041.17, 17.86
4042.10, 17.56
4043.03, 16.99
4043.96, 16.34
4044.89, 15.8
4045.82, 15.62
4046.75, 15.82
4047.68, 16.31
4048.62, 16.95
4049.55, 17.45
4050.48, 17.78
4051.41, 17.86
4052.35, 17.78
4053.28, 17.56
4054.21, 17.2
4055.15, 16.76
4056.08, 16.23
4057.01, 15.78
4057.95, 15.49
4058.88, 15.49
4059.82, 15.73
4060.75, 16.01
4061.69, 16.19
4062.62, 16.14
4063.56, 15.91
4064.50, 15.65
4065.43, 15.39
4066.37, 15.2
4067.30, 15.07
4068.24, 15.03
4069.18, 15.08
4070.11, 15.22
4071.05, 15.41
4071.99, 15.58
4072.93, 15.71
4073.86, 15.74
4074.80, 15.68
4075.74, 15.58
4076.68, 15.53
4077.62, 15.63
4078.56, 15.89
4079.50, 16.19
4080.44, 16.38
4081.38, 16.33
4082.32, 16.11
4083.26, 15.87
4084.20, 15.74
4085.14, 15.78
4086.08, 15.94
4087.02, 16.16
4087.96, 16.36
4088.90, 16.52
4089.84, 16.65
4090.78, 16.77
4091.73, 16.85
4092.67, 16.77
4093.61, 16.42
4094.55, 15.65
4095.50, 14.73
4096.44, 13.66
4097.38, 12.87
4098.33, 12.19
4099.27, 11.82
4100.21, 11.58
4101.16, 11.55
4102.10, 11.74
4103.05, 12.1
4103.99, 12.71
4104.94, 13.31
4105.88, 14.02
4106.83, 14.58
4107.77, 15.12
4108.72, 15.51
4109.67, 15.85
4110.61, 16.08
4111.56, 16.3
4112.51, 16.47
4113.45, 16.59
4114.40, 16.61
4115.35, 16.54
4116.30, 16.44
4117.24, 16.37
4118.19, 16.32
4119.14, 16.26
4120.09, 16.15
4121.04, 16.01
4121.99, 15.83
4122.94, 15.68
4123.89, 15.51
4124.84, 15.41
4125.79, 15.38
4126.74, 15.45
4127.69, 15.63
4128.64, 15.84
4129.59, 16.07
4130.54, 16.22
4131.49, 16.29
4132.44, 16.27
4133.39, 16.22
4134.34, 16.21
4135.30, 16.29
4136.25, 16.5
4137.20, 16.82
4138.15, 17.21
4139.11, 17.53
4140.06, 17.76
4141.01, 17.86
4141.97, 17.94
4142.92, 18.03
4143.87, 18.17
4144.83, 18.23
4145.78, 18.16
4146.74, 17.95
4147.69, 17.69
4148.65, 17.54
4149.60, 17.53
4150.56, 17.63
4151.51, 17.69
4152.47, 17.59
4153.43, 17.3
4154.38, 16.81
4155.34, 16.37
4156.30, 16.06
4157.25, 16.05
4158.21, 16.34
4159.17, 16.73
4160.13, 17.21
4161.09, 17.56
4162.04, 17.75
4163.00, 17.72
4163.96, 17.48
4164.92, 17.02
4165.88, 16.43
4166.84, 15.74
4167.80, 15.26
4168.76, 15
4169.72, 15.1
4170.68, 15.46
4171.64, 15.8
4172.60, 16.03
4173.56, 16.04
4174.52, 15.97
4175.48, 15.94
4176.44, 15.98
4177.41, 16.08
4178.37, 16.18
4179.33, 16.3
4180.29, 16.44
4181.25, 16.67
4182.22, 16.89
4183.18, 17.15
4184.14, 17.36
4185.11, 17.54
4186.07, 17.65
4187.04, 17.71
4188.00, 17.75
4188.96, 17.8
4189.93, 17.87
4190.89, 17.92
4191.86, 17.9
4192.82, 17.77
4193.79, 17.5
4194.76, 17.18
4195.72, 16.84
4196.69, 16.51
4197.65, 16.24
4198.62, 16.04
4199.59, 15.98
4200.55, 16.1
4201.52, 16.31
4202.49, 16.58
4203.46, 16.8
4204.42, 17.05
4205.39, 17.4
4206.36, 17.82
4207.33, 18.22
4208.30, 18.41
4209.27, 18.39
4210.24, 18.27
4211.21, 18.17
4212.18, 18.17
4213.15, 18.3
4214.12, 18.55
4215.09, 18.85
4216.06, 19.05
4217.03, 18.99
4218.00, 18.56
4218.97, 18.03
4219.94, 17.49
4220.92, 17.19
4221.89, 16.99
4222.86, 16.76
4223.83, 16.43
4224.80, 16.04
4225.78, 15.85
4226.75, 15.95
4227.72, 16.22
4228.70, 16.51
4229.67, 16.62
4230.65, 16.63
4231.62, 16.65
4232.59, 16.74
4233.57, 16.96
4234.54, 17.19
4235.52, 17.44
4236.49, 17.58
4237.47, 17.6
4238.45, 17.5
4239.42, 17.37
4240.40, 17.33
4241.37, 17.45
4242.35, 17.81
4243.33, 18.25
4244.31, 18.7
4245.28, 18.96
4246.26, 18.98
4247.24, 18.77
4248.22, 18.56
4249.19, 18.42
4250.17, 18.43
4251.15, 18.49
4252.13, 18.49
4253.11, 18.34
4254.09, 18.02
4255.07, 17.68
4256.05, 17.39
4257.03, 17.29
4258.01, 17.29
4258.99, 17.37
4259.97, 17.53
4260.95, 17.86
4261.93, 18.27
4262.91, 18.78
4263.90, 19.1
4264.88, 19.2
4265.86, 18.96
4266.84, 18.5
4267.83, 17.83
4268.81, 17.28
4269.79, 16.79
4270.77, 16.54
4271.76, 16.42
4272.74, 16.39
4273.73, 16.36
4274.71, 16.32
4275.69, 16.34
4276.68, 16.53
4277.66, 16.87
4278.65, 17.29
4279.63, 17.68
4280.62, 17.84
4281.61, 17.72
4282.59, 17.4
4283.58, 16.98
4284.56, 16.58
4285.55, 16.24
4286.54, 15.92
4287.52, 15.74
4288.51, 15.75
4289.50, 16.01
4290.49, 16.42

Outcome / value 1.60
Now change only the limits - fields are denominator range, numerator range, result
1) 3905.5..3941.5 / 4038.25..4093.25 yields 1.65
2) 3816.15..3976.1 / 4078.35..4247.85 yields 1.81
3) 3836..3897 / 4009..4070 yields 1.70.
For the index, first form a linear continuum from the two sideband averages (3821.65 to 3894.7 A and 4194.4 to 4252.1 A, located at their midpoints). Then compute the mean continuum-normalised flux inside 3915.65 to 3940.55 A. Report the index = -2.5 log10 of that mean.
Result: 0.242 mag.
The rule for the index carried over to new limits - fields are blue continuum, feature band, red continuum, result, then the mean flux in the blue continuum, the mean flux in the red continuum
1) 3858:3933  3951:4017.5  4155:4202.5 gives -0.05 mag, 11.3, 16.7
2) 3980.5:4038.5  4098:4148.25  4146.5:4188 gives 0.06 mag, 16.6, 16.7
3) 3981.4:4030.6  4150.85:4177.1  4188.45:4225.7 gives 0.05 mag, 16.7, 17.5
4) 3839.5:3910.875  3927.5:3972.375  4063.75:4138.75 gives 0.30 mag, 11.3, 15.5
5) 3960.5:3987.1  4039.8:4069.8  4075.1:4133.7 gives -0.21 mag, 10.4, 15.4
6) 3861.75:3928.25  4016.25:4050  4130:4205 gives -0.20 mag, 11.5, 16.9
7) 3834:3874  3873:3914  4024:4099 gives 0.05 mag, 10.9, 16.1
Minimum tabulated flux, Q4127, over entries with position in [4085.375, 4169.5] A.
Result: 11.55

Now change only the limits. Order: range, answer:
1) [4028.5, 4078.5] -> 14.98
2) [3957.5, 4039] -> 5.264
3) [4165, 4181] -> 15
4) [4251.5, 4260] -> 17.29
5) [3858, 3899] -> 9.361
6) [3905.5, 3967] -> 5.706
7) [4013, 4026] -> 17.43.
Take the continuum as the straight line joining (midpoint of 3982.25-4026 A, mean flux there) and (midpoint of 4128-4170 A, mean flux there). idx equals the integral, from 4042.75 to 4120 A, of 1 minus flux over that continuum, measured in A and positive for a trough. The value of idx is 5.9 A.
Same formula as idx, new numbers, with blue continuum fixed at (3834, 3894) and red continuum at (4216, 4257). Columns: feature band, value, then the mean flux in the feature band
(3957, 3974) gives 5.4 A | 8.58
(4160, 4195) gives -0.7 A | 16.8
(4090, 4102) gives 0.6 A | 14.2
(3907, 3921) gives -1.9 A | 13.1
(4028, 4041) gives -2.2 A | 16.1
